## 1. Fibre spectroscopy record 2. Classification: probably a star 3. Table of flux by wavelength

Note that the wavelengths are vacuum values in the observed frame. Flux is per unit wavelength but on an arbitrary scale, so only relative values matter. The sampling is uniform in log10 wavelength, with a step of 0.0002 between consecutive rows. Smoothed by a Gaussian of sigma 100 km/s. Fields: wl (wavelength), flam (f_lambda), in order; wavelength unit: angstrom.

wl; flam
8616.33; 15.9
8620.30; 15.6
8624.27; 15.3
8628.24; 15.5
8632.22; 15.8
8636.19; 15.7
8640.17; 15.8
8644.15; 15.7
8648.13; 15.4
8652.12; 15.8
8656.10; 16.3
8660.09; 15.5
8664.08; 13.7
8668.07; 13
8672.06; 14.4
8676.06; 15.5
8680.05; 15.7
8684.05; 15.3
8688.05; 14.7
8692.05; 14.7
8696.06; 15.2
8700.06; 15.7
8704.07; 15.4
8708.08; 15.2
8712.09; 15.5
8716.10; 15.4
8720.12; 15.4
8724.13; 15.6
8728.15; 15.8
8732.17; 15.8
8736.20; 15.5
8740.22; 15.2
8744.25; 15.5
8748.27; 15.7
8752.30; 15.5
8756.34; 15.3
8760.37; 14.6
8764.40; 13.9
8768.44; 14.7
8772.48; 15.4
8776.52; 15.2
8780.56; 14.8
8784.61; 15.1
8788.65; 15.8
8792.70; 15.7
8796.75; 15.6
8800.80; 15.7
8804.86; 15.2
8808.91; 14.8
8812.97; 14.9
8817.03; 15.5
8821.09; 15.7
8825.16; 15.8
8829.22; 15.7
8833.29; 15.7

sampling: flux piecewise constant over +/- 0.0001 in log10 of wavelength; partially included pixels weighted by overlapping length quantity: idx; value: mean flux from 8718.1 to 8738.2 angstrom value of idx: 15.6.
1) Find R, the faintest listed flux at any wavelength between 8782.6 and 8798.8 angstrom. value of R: 15.1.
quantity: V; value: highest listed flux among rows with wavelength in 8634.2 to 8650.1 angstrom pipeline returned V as 15.8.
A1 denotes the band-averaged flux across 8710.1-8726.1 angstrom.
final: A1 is 15.5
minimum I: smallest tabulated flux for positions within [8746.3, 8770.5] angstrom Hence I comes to 13.9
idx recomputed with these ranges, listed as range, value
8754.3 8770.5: 14.6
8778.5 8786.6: 14.9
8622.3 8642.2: 15.6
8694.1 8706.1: 15.4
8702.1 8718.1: 15.4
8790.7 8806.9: 15.6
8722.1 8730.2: 15.7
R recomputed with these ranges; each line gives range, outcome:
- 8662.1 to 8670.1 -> 13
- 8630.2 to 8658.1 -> 15.4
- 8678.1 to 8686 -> 15.3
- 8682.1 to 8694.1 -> 14.7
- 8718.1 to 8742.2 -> 15.2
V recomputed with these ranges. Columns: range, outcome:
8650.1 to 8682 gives 16.3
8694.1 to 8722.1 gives 15.7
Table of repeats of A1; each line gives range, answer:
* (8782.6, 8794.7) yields 15.5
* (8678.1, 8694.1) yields 15.1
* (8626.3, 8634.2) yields 15.6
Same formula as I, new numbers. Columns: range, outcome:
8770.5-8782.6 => 14.8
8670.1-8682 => 14.4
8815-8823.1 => 15.5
